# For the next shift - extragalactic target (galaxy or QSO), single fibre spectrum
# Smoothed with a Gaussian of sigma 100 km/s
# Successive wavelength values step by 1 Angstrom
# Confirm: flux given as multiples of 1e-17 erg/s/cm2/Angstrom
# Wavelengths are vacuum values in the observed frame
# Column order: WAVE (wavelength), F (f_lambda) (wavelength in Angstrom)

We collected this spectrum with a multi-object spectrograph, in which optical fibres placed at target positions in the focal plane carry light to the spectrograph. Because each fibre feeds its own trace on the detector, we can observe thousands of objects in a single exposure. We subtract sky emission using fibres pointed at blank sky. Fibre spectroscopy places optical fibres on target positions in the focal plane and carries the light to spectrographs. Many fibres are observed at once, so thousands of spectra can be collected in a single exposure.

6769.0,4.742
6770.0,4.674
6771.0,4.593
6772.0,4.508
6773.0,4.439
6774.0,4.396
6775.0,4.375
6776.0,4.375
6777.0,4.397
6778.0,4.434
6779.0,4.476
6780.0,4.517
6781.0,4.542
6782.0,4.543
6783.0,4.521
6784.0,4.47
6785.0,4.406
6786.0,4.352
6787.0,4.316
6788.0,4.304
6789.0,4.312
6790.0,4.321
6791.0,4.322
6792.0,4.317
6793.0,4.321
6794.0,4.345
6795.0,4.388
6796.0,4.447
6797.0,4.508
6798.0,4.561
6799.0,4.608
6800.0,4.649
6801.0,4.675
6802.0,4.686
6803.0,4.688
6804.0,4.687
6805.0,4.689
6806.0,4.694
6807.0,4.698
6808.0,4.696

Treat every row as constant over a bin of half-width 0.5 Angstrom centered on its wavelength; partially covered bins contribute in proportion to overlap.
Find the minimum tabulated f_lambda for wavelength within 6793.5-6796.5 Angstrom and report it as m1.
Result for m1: 4.345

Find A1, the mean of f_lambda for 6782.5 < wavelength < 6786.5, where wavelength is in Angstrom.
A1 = 4.44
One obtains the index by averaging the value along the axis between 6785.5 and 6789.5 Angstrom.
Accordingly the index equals 4.32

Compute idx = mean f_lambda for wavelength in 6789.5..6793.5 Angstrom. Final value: 4.32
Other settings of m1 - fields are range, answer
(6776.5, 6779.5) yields 4.397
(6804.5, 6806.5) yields 4.689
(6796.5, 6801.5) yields 4.508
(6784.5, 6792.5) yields 4.304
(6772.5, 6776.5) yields 4.375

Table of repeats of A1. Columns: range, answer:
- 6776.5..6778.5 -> 4.42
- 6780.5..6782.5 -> 4.54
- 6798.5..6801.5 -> 4.64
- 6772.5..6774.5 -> 4.42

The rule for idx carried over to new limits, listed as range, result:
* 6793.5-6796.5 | 4.39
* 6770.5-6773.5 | 4.51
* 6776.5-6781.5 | 4.47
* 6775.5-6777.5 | 4.39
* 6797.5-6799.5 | 4.58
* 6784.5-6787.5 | 4.36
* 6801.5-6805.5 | 4.69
